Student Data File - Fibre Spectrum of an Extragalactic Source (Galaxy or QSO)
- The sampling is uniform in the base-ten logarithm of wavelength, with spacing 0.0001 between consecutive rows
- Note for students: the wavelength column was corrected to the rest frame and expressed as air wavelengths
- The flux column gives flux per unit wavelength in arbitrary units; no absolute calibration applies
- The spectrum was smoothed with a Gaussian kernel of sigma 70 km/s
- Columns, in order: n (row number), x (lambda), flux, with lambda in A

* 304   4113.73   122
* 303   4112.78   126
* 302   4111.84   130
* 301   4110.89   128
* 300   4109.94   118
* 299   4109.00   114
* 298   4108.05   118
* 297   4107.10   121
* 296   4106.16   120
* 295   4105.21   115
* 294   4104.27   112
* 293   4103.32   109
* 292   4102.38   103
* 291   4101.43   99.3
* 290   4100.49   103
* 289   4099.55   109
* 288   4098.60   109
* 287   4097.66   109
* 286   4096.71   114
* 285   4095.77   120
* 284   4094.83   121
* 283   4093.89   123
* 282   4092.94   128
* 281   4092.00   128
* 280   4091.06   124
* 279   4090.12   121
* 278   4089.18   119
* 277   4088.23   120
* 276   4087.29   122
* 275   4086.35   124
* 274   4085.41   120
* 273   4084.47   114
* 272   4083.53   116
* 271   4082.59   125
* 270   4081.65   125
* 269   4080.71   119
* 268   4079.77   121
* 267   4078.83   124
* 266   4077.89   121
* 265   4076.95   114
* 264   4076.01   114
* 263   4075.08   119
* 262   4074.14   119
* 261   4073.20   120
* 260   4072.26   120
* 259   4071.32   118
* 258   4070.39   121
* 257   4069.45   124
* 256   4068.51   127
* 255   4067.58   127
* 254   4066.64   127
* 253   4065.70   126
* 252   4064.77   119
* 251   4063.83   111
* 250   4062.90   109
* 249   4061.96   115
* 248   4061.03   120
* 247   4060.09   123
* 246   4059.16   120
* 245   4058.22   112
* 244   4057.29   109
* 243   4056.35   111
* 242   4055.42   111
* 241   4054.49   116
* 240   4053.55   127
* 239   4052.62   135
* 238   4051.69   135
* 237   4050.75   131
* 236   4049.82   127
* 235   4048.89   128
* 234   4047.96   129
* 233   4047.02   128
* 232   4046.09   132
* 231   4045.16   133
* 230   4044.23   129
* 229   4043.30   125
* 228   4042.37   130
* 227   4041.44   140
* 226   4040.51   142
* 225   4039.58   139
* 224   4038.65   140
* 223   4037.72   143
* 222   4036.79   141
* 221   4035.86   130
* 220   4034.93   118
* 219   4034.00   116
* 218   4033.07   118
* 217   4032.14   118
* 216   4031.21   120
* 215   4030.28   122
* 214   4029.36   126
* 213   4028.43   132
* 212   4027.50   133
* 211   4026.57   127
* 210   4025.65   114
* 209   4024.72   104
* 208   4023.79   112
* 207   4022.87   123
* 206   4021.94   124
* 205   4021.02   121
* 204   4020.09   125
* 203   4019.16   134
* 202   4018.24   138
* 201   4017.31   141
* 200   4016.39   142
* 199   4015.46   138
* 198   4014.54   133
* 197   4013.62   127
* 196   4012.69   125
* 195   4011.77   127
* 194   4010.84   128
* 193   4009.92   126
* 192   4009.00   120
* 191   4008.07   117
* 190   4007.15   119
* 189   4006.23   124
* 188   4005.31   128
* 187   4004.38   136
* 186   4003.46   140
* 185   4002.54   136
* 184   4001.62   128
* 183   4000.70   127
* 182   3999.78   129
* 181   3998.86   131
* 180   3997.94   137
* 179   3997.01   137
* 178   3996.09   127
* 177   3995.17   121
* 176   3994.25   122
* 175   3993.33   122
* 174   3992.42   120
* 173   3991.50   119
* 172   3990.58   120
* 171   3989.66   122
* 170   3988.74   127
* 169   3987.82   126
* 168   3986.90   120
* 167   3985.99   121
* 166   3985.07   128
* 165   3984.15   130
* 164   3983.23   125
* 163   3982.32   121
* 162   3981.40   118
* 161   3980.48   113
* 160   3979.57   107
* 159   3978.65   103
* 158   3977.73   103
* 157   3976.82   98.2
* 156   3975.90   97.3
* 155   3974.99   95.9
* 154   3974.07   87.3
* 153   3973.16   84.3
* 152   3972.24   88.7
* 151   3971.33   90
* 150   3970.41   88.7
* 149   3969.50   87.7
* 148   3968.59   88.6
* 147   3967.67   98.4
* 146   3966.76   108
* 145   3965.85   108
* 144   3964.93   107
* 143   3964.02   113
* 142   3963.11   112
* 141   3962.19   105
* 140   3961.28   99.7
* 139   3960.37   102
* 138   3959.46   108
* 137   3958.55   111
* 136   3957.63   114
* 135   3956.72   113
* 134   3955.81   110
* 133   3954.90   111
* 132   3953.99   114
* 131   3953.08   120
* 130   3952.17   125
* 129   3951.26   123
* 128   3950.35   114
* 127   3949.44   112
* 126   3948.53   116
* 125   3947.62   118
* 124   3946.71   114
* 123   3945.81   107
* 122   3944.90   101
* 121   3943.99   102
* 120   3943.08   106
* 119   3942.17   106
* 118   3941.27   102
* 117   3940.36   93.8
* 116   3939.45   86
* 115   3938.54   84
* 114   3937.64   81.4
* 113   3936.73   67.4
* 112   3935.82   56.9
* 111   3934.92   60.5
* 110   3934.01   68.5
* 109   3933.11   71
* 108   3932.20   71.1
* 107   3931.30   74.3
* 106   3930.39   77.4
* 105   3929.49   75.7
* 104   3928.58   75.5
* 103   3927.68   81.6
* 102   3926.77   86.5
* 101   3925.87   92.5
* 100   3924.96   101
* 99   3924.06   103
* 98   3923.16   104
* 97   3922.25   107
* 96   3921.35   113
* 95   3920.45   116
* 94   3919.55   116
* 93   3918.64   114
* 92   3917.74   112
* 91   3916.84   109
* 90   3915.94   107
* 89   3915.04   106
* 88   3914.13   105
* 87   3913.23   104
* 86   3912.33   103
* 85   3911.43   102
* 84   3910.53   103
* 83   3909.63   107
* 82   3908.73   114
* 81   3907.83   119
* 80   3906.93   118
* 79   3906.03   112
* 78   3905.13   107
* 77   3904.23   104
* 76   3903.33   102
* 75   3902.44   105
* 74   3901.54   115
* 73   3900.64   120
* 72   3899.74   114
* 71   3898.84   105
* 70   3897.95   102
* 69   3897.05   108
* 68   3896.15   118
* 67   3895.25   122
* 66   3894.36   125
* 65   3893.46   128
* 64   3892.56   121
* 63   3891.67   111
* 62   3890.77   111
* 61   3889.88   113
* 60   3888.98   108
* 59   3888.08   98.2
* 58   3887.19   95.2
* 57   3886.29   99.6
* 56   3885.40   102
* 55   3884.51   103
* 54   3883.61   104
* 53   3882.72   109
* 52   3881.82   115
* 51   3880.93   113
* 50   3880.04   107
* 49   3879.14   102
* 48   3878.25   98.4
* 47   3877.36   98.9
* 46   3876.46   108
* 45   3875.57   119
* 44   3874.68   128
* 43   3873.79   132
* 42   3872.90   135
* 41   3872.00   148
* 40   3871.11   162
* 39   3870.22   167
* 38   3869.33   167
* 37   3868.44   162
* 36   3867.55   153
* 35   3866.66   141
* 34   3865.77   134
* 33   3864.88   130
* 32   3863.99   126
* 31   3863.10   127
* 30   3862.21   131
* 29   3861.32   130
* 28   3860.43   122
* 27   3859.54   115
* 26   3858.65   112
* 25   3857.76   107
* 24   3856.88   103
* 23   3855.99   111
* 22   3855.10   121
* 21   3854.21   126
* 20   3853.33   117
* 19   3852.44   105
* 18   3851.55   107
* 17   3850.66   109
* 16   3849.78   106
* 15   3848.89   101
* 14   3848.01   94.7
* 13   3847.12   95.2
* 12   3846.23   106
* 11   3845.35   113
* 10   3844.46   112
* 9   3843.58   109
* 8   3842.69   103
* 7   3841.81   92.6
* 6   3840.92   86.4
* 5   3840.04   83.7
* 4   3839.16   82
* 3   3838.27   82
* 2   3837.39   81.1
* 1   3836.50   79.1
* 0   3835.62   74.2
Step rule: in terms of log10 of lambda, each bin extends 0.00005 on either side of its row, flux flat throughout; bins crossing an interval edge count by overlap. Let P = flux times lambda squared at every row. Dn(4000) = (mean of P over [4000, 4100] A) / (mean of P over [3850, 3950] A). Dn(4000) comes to 1.2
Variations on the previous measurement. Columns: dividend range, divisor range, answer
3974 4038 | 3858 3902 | 1.09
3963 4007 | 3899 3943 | 1.22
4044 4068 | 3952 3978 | 1.25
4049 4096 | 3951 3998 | 1.14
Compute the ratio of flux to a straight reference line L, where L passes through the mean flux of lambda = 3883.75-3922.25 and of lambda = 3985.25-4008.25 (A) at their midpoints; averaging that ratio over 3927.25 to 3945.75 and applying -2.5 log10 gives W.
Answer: 0.37 mag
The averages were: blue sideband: 110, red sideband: 126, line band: 82.6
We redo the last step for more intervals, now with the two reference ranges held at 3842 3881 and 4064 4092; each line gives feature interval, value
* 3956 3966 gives 0.118 mag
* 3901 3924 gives 0.112 mag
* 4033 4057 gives -0.070 mag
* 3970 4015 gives 0.019 mag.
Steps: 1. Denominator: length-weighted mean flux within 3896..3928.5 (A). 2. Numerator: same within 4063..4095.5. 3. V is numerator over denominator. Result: 1.1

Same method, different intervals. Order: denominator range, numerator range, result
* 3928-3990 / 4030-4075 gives 1.23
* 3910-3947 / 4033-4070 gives 1.33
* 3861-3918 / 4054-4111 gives 1.00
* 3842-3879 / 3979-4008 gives 1.03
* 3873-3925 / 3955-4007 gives 1.04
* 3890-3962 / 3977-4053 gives 1.22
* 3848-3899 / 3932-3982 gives 0.84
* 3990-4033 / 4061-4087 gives 0.95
